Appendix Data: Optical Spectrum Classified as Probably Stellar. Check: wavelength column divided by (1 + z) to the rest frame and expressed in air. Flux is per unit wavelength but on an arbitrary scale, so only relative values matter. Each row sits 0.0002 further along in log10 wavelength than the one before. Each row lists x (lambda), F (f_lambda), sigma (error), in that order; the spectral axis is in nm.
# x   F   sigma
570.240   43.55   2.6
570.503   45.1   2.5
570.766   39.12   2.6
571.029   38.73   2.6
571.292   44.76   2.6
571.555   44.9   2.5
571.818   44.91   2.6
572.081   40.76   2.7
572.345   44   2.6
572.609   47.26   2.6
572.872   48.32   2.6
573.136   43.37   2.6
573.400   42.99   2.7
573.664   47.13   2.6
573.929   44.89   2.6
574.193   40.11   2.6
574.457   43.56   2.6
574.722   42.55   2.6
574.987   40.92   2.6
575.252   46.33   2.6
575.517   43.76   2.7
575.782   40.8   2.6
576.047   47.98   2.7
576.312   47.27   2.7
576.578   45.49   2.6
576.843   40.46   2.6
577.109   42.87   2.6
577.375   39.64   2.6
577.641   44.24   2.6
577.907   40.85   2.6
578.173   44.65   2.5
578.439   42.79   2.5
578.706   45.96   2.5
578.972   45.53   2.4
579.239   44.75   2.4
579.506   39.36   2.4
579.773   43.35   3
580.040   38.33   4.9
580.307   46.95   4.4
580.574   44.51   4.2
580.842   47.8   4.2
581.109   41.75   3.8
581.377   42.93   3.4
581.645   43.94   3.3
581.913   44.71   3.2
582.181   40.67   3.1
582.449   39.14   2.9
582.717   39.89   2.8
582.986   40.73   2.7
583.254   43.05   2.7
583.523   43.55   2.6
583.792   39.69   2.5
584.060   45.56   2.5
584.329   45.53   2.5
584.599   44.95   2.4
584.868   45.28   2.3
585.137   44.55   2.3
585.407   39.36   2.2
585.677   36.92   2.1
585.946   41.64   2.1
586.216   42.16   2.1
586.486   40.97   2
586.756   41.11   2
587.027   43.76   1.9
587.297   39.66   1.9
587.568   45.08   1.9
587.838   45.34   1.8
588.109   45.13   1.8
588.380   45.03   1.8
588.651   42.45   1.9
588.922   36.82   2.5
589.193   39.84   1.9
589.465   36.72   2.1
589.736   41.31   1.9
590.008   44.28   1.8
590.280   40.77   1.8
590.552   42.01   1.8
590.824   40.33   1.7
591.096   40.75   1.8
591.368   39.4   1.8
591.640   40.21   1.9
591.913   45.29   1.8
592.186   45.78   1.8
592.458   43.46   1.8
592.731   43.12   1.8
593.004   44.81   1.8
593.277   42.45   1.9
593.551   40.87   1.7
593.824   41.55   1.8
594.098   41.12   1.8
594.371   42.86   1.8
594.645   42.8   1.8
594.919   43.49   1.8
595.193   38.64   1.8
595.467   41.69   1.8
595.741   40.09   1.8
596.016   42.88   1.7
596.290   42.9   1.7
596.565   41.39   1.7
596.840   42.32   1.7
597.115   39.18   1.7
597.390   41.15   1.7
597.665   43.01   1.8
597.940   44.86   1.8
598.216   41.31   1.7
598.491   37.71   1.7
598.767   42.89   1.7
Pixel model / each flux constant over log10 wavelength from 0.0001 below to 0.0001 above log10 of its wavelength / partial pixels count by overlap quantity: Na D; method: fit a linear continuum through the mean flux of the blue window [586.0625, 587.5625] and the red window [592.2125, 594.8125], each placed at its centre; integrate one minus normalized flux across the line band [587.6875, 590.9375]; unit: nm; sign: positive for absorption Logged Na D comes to 0.04 nm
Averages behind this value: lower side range 41.8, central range 41.7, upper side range 42.7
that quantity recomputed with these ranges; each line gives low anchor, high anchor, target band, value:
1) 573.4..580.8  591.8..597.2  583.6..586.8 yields 0.05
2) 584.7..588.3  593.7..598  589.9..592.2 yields 0.01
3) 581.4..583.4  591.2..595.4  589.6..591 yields 0.02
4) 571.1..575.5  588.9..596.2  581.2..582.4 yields 0.01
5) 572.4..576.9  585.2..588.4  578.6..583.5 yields 0.03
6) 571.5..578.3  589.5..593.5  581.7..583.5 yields 0.06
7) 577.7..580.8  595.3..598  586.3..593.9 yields 0.07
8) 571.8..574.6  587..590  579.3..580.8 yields 0.01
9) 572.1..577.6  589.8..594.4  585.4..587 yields 0.08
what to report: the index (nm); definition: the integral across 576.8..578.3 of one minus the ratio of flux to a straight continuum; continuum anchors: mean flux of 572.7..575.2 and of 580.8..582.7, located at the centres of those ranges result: 0.04 nm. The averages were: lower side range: 43.9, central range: 42.2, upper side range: 42.6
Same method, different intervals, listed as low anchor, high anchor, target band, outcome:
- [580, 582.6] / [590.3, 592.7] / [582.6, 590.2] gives 0.095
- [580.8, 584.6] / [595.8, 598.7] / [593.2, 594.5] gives 0.005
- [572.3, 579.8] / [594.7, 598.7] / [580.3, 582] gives -0.048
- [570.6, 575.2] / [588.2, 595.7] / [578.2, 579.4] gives -0.047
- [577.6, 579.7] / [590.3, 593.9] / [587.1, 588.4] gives -0.039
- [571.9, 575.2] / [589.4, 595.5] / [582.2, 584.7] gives 0.031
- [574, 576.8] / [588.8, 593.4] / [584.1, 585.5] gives -0.055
